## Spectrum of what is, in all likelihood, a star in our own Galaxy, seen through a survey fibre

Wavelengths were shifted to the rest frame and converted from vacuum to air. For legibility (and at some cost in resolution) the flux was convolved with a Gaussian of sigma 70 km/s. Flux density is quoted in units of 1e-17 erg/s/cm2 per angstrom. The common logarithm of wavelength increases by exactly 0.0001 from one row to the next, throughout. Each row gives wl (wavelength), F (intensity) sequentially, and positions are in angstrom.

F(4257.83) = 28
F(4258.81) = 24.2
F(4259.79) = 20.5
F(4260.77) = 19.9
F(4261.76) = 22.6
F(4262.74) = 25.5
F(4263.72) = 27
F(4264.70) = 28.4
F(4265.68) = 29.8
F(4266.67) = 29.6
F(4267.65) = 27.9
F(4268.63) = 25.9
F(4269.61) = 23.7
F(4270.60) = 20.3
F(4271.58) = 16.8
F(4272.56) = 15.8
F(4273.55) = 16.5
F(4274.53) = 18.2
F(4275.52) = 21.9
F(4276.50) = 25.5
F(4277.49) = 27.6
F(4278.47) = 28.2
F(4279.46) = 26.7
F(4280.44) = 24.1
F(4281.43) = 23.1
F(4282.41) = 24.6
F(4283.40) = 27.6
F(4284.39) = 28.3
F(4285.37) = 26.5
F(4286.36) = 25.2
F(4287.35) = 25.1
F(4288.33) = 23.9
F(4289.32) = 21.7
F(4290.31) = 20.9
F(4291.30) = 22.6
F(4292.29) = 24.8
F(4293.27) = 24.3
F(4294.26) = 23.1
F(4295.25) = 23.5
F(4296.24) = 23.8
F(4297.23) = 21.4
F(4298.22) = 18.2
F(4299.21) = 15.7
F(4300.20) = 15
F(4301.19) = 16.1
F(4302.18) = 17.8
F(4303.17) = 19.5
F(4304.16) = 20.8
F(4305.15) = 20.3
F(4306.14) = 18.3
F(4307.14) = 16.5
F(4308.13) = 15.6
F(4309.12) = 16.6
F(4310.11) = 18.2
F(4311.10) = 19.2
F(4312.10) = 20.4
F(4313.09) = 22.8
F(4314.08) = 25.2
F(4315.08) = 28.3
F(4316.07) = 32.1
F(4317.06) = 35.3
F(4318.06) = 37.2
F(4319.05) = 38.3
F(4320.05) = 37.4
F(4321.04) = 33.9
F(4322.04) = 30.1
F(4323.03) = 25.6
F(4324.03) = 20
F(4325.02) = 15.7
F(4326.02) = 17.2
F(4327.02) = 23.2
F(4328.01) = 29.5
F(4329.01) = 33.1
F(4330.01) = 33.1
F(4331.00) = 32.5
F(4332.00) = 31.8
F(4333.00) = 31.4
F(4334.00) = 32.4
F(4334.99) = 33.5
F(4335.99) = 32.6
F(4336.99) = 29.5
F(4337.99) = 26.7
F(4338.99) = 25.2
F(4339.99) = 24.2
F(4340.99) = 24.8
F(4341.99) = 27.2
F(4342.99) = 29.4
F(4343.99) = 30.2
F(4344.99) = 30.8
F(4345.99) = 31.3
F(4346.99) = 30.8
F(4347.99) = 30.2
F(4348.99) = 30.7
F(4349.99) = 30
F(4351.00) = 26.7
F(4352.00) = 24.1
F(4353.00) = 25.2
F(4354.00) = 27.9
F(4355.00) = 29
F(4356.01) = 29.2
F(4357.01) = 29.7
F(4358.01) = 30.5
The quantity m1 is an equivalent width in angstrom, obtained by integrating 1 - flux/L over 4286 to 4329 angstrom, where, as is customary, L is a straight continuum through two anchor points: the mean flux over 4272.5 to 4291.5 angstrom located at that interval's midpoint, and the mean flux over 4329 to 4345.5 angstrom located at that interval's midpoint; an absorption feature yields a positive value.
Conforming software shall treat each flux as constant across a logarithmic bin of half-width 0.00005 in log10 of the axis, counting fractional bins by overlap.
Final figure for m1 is 5.3 angstrom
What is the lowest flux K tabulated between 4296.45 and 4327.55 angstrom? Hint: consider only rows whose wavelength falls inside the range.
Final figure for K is 15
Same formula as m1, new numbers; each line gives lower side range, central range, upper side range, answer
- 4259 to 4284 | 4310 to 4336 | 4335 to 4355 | -1.4 angstrom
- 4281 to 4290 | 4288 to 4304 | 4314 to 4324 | 3.8 angstrom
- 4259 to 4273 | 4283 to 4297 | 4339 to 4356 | 0.5 angstrom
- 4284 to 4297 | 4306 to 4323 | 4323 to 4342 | -0.2 angstrom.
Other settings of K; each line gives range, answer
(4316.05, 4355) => 15.7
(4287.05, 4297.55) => 20.9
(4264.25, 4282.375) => 15.8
